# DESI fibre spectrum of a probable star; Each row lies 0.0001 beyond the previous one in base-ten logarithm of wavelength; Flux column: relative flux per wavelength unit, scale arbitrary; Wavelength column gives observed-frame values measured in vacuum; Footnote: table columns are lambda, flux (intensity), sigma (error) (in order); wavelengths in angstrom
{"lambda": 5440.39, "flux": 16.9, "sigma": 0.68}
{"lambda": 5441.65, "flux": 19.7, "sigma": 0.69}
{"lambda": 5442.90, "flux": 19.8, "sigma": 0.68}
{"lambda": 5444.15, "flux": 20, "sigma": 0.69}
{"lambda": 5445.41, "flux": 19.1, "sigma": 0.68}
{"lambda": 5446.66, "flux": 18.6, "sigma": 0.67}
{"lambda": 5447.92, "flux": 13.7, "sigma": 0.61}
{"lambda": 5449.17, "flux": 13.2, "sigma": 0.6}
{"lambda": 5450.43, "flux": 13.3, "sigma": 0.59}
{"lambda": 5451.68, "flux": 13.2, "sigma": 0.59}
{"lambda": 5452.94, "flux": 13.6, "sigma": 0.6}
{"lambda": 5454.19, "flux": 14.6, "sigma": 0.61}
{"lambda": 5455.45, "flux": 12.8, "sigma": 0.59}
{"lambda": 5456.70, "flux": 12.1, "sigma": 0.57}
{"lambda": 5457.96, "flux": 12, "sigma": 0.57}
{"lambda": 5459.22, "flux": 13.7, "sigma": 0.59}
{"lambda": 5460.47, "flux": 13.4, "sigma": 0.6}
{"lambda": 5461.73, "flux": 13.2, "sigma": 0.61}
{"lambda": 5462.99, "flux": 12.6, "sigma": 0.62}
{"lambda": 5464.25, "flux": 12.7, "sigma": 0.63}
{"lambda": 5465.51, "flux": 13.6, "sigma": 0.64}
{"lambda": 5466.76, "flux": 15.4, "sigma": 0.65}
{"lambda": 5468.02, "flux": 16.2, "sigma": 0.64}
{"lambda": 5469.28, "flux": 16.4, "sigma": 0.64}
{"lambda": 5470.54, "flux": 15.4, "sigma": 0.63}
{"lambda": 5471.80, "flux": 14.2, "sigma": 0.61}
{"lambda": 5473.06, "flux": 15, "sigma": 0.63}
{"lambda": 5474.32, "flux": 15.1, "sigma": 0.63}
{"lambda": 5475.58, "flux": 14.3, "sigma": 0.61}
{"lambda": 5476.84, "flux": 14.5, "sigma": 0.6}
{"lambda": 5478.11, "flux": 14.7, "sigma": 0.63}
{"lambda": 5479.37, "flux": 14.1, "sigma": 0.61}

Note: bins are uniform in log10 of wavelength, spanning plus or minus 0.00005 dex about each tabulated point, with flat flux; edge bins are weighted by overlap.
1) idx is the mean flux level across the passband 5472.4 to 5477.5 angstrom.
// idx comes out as 14.7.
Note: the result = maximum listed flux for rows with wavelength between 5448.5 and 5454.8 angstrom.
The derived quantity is 14.6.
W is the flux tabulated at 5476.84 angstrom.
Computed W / 14.5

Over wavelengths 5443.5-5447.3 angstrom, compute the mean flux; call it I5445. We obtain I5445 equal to 19.2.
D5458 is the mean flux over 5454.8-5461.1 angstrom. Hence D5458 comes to 12.8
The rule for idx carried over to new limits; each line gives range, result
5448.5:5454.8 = 13.6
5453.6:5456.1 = 13.7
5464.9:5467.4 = 14.6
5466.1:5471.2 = 15.8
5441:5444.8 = 19.8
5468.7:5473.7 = 15.2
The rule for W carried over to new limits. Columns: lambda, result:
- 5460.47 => 13.4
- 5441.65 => 19.7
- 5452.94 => 13.6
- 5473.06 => 15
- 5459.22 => 13.7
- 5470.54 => 15.4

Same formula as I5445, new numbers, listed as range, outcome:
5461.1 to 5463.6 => 12.9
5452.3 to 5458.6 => 13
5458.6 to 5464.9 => 13.1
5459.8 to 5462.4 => 13.3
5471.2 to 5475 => 14.8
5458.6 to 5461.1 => 13.6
